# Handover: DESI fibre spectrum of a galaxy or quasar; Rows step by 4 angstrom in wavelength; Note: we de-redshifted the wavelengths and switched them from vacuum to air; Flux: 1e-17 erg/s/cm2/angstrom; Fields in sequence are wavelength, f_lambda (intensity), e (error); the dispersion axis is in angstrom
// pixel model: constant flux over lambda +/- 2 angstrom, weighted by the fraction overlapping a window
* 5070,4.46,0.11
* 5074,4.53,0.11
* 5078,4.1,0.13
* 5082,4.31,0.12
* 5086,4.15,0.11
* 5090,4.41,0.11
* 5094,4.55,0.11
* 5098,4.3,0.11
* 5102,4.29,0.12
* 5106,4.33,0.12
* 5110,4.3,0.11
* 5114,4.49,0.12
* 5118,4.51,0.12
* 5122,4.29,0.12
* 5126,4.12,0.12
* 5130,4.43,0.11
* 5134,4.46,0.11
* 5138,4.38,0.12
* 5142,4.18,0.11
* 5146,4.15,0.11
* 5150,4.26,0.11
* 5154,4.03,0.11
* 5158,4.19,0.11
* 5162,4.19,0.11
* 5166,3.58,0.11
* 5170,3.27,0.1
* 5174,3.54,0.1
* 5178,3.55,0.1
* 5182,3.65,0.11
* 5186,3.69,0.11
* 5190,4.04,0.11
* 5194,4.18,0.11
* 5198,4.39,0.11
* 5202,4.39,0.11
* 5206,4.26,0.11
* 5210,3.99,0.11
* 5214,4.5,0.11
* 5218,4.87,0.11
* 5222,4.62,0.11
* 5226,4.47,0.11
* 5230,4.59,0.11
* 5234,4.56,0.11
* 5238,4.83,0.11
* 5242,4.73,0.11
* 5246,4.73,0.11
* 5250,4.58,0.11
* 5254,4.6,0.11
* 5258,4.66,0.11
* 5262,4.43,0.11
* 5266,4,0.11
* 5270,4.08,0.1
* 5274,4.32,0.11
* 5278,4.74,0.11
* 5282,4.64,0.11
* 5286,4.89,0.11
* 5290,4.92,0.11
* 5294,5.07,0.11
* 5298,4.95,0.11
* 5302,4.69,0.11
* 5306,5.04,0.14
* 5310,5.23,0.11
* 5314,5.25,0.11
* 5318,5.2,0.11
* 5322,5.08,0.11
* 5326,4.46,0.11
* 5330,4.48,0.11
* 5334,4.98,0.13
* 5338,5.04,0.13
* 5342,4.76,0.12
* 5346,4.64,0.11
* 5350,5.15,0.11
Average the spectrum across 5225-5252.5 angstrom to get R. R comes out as 4.65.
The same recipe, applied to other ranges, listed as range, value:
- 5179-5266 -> 4.4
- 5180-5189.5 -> 3.73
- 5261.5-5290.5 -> 4.48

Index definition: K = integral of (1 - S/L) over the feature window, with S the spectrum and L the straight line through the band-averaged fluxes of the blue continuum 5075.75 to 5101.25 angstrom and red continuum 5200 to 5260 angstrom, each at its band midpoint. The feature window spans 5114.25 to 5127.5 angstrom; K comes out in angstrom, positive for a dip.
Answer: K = 0.1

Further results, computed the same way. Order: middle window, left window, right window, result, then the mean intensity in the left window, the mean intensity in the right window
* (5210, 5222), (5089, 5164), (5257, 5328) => -0.02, 4.31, 4.76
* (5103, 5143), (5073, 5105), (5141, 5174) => -2.08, 4.32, 3.95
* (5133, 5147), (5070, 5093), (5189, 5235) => 0.23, 4.32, 4.41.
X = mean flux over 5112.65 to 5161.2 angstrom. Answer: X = 4.29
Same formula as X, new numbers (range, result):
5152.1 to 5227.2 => 4.07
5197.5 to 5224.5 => 4.43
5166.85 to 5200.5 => 3.79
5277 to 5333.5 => 4.91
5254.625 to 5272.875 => 4.32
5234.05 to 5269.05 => 4.55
